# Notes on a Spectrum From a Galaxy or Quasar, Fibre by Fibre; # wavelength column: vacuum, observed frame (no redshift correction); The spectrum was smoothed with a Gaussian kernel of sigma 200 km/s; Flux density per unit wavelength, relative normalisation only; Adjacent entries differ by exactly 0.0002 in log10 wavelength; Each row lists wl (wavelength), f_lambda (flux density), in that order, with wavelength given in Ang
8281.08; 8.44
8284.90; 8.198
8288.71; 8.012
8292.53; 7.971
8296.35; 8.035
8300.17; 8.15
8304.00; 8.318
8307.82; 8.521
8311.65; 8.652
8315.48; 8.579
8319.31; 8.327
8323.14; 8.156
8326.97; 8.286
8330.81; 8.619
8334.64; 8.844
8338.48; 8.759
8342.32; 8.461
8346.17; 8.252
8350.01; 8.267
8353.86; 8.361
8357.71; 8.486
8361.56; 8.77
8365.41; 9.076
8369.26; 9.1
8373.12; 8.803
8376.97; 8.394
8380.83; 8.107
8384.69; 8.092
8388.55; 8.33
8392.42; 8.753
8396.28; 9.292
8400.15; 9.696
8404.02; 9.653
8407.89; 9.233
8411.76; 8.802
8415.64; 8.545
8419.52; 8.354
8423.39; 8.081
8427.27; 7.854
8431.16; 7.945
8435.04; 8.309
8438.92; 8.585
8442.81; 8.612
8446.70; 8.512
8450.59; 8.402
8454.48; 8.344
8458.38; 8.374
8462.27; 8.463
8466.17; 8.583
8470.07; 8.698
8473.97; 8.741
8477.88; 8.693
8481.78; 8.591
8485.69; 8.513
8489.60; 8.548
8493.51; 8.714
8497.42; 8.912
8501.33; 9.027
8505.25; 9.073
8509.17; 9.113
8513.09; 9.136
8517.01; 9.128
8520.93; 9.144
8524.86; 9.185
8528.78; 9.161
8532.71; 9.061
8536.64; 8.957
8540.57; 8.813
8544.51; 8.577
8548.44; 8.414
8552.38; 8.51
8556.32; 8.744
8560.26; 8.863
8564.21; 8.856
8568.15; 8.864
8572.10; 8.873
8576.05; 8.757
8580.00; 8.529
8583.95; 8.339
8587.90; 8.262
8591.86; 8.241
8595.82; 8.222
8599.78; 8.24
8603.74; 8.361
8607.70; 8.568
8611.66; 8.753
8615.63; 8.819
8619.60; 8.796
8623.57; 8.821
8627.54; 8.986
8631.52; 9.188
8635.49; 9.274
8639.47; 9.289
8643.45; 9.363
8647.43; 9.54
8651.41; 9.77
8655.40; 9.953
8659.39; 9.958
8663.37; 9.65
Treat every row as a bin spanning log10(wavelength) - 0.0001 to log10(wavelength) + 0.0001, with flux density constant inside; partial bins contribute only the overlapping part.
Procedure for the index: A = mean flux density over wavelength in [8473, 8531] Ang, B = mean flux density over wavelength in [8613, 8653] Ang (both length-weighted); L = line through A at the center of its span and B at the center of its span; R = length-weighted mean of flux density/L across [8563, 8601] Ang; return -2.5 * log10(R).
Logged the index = 0.07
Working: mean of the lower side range 8.92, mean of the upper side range 9.17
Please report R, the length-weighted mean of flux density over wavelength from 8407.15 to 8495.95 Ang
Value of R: 8.49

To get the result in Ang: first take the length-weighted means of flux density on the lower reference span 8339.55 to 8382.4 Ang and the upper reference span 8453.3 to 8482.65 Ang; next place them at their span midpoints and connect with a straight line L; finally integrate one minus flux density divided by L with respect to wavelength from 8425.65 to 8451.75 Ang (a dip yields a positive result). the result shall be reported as 0.7 Ang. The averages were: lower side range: 8.56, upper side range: 8.56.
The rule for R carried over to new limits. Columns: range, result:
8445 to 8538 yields 8.8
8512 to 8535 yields 9.14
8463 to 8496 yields 8.63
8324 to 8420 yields 8.69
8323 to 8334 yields 8.45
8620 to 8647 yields 9.16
